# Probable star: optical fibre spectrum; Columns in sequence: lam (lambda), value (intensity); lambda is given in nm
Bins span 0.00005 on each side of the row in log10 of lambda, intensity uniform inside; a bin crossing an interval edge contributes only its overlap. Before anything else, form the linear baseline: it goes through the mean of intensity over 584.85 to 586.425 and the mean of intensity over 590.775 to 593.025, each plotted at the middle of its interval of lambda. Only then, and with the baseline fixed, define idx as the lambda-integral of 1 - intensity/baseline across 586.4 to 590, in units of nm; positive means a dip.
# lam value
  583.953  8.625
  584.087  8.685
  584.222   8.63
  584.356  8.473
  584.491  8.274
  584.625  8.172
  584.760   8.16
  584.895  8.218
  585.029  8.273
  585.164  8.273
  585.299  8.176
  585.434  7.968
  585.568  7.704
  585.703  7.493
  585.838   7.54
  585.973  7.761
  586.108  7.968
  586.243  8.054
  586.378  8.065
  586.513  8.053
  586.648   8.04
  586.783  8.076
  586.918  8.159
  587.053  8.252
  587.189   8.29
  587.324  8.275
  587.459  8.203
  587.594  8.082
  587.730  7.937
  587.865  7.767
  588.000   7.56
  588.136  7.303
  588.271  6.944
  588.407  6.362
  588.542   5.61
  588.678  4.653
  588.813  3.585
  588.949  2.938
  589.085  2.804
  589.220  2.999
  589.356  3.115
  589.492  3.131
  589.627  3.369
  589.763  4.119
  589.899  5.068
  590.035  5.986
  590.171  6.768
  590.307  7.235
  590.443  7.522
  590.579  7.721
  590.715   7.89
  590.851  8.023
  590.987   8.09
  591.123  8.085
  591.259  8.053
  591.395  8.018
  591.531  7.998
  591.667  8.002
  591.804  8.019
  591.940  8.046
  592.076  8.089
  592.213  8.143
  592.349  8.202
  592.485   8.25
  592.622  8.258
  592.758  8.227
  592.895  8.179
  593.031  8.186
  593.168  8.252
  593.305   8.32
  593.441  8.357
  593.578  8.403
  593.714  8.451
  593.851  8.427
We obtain 0.85 nm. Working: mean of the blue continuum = 7.95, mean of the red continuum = 8.11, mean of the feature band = 6.12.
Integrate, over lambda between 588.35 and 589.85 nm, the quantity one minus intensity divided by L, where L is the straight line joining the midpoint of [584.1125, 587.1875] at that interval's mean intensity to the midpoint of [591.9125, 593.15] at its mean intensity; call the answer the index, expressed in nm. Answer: 0.79 nm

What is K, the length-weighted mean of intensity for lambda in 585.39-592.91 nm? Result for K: 7.03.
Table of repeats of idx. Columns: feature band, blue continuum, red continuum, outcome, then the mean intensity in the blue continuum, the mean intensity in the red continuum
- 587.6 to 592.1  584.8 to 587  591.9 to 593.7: 1.00 nm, 7.99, 8.24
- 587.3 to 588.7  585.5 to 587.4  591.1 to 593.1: 0.14 nm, 7.98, 8.12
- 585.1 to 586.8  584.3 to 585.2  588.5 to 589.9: -0.23 nm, 8.26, 3.67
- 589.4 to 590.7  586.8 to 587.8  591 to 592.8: 0.39 nm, 8.16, 8.11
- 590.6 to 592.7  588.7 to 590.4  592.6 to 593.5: -0.46 nm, 4.32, 8.26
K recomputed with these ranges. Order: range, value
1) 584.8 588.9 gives 7.54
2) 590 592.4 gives 7.79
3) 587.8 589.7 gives 4.86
